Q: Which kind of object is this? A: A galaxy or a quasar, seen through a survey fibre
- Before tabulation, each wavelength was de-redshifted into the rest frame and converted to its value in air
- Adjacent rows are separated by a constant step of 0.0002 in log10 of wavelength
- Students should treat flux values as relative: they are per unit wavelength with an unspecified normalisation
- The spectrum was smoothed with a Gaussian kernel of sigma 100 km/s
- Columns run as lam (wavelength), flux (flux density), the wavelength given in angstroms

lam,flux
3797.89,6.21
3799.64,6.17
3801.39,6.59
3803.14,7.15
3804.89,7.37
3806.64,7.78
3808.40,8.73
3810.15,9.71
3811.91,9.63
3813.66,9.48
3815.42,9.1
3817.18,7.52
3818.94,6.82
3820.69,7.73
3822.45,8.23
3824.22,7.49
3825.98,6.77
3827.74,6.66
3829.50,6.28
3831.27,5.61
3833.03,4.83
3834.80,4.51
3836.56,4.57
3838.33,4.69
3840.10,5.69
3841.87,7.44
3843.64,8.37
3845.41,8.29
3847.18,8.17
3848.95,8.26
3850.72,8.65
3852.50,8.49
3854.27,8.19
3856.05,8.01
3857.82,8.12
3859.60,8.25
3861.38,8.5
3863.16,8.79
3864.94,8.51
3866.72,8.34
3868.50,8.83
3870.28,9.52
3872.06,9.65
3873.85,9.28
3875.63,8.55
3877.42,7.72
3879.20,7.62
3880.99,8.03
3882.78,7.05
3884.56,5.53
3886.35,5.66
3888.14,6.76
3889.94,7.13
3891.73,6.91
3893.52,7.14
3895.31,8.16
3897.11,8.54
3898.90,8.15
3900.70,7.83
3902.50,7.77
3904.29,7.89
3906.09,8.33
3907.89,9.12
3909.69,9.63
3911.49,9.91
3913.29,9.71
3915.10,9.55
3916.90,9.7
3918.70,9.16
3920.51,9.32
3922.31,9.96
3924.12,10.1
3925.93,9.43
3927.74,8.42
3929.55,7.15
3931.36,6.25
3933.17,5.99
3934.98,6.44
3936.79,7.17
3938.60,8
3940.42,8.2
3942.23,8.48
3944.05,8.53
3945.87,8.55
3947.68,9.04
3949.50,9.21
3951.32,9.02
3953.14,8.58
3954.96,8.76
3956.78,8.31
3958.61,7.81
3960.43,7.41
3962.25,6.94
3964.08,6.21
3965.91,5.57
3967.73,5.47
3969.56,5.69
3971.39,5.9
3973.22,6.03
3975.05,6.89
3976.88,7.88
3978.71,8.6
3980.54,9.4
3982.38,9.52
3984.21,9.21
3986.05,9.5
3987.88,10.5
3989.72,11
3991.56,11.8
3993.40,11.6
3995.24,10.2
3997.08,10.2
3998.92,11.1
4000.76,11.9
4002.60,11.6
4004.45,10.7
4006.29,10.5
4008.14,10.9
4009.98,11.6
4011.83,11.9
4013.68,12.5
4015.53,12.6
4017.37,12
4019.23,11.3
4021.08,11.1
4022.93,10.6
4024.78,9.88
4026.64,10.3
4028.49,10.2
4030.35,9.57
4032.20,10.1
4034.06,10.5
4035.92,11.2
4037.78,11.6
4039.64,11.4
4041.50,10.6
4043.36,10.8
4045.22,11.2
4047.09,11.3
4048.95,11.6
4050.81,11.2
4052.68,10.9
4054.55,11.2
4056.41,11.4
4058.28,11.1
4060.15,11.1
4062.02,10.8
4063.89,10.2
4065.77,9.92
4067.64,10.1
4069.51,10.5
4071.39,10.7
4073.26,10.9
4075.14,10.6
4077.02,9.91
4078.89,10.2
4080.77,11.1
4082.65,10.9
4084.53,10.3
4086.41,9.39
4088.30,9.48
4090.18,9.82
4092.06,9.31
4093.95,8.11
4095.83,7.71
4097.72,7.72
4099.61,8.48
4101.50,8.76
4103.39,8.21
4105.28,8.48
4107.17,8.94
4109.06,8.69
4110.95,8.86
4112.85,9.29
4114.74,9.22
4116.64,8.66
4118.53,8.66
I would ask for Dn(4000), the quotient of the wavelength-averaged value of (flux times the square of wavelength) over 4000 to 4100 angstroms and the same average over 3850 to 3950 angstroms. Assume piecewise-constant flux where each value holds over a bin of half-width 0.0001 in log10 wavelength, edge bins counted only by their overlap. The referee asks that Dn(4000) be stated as 1.38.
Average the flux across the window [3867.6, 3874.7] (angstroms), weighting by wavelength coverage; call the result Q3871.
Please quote 9.32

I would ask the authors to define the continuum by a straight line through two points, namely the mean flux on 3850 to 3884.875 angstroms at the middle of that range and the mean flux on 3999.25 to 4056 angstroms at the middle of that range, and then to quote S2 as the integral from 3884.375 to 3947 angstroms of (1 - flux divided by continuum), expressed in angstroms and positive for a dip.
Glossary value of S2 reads 6.8 angstroms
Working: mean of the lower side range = 8.32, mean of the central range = 8.16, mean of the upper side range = 11.1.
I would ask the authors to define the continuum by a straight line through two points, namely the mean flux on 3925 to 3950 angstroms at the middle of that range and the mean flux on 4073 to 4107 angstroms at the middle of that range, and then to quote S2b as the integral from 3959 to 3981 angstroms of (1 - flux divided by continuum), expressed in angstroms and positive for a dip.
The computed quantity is 3.8 angstroms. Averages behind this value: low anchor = 7.9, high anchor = 9.37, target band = 6.81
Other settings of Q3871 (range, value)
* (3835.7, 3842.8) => 5.61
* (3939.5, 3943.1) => 8.34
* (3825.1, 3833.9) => 6.03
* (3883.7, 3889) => 5.98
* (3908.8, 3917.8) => 9.7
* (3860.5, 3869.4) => 8.6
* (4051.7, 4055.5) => 11.1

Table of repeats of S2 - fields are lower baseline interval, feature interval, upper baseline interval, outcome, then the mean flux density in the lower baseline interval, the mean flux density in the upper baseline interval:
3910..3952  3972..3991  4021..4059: 1.5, 8.59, 10.8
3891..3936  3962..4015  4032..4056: 3.2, 8.43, 11.1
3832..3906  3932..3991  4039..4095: 6.8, 7.63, 10.5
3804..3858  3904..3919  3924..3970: -3.3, 7.45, 7.7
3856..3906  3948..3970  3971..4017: 4.6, 7.94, 10.2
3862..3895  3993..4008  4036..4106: -2.6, 7.84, 10.2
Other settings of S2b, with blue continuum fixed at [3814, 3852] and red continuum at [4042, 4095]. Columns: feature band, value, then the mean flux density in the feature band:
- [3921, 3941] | 1.2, 7.94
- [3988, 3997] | -1.6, 11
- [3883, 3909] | 1.4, 7.5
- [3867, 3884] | -1.8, 8.41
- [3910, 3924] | -2.4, 9.64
